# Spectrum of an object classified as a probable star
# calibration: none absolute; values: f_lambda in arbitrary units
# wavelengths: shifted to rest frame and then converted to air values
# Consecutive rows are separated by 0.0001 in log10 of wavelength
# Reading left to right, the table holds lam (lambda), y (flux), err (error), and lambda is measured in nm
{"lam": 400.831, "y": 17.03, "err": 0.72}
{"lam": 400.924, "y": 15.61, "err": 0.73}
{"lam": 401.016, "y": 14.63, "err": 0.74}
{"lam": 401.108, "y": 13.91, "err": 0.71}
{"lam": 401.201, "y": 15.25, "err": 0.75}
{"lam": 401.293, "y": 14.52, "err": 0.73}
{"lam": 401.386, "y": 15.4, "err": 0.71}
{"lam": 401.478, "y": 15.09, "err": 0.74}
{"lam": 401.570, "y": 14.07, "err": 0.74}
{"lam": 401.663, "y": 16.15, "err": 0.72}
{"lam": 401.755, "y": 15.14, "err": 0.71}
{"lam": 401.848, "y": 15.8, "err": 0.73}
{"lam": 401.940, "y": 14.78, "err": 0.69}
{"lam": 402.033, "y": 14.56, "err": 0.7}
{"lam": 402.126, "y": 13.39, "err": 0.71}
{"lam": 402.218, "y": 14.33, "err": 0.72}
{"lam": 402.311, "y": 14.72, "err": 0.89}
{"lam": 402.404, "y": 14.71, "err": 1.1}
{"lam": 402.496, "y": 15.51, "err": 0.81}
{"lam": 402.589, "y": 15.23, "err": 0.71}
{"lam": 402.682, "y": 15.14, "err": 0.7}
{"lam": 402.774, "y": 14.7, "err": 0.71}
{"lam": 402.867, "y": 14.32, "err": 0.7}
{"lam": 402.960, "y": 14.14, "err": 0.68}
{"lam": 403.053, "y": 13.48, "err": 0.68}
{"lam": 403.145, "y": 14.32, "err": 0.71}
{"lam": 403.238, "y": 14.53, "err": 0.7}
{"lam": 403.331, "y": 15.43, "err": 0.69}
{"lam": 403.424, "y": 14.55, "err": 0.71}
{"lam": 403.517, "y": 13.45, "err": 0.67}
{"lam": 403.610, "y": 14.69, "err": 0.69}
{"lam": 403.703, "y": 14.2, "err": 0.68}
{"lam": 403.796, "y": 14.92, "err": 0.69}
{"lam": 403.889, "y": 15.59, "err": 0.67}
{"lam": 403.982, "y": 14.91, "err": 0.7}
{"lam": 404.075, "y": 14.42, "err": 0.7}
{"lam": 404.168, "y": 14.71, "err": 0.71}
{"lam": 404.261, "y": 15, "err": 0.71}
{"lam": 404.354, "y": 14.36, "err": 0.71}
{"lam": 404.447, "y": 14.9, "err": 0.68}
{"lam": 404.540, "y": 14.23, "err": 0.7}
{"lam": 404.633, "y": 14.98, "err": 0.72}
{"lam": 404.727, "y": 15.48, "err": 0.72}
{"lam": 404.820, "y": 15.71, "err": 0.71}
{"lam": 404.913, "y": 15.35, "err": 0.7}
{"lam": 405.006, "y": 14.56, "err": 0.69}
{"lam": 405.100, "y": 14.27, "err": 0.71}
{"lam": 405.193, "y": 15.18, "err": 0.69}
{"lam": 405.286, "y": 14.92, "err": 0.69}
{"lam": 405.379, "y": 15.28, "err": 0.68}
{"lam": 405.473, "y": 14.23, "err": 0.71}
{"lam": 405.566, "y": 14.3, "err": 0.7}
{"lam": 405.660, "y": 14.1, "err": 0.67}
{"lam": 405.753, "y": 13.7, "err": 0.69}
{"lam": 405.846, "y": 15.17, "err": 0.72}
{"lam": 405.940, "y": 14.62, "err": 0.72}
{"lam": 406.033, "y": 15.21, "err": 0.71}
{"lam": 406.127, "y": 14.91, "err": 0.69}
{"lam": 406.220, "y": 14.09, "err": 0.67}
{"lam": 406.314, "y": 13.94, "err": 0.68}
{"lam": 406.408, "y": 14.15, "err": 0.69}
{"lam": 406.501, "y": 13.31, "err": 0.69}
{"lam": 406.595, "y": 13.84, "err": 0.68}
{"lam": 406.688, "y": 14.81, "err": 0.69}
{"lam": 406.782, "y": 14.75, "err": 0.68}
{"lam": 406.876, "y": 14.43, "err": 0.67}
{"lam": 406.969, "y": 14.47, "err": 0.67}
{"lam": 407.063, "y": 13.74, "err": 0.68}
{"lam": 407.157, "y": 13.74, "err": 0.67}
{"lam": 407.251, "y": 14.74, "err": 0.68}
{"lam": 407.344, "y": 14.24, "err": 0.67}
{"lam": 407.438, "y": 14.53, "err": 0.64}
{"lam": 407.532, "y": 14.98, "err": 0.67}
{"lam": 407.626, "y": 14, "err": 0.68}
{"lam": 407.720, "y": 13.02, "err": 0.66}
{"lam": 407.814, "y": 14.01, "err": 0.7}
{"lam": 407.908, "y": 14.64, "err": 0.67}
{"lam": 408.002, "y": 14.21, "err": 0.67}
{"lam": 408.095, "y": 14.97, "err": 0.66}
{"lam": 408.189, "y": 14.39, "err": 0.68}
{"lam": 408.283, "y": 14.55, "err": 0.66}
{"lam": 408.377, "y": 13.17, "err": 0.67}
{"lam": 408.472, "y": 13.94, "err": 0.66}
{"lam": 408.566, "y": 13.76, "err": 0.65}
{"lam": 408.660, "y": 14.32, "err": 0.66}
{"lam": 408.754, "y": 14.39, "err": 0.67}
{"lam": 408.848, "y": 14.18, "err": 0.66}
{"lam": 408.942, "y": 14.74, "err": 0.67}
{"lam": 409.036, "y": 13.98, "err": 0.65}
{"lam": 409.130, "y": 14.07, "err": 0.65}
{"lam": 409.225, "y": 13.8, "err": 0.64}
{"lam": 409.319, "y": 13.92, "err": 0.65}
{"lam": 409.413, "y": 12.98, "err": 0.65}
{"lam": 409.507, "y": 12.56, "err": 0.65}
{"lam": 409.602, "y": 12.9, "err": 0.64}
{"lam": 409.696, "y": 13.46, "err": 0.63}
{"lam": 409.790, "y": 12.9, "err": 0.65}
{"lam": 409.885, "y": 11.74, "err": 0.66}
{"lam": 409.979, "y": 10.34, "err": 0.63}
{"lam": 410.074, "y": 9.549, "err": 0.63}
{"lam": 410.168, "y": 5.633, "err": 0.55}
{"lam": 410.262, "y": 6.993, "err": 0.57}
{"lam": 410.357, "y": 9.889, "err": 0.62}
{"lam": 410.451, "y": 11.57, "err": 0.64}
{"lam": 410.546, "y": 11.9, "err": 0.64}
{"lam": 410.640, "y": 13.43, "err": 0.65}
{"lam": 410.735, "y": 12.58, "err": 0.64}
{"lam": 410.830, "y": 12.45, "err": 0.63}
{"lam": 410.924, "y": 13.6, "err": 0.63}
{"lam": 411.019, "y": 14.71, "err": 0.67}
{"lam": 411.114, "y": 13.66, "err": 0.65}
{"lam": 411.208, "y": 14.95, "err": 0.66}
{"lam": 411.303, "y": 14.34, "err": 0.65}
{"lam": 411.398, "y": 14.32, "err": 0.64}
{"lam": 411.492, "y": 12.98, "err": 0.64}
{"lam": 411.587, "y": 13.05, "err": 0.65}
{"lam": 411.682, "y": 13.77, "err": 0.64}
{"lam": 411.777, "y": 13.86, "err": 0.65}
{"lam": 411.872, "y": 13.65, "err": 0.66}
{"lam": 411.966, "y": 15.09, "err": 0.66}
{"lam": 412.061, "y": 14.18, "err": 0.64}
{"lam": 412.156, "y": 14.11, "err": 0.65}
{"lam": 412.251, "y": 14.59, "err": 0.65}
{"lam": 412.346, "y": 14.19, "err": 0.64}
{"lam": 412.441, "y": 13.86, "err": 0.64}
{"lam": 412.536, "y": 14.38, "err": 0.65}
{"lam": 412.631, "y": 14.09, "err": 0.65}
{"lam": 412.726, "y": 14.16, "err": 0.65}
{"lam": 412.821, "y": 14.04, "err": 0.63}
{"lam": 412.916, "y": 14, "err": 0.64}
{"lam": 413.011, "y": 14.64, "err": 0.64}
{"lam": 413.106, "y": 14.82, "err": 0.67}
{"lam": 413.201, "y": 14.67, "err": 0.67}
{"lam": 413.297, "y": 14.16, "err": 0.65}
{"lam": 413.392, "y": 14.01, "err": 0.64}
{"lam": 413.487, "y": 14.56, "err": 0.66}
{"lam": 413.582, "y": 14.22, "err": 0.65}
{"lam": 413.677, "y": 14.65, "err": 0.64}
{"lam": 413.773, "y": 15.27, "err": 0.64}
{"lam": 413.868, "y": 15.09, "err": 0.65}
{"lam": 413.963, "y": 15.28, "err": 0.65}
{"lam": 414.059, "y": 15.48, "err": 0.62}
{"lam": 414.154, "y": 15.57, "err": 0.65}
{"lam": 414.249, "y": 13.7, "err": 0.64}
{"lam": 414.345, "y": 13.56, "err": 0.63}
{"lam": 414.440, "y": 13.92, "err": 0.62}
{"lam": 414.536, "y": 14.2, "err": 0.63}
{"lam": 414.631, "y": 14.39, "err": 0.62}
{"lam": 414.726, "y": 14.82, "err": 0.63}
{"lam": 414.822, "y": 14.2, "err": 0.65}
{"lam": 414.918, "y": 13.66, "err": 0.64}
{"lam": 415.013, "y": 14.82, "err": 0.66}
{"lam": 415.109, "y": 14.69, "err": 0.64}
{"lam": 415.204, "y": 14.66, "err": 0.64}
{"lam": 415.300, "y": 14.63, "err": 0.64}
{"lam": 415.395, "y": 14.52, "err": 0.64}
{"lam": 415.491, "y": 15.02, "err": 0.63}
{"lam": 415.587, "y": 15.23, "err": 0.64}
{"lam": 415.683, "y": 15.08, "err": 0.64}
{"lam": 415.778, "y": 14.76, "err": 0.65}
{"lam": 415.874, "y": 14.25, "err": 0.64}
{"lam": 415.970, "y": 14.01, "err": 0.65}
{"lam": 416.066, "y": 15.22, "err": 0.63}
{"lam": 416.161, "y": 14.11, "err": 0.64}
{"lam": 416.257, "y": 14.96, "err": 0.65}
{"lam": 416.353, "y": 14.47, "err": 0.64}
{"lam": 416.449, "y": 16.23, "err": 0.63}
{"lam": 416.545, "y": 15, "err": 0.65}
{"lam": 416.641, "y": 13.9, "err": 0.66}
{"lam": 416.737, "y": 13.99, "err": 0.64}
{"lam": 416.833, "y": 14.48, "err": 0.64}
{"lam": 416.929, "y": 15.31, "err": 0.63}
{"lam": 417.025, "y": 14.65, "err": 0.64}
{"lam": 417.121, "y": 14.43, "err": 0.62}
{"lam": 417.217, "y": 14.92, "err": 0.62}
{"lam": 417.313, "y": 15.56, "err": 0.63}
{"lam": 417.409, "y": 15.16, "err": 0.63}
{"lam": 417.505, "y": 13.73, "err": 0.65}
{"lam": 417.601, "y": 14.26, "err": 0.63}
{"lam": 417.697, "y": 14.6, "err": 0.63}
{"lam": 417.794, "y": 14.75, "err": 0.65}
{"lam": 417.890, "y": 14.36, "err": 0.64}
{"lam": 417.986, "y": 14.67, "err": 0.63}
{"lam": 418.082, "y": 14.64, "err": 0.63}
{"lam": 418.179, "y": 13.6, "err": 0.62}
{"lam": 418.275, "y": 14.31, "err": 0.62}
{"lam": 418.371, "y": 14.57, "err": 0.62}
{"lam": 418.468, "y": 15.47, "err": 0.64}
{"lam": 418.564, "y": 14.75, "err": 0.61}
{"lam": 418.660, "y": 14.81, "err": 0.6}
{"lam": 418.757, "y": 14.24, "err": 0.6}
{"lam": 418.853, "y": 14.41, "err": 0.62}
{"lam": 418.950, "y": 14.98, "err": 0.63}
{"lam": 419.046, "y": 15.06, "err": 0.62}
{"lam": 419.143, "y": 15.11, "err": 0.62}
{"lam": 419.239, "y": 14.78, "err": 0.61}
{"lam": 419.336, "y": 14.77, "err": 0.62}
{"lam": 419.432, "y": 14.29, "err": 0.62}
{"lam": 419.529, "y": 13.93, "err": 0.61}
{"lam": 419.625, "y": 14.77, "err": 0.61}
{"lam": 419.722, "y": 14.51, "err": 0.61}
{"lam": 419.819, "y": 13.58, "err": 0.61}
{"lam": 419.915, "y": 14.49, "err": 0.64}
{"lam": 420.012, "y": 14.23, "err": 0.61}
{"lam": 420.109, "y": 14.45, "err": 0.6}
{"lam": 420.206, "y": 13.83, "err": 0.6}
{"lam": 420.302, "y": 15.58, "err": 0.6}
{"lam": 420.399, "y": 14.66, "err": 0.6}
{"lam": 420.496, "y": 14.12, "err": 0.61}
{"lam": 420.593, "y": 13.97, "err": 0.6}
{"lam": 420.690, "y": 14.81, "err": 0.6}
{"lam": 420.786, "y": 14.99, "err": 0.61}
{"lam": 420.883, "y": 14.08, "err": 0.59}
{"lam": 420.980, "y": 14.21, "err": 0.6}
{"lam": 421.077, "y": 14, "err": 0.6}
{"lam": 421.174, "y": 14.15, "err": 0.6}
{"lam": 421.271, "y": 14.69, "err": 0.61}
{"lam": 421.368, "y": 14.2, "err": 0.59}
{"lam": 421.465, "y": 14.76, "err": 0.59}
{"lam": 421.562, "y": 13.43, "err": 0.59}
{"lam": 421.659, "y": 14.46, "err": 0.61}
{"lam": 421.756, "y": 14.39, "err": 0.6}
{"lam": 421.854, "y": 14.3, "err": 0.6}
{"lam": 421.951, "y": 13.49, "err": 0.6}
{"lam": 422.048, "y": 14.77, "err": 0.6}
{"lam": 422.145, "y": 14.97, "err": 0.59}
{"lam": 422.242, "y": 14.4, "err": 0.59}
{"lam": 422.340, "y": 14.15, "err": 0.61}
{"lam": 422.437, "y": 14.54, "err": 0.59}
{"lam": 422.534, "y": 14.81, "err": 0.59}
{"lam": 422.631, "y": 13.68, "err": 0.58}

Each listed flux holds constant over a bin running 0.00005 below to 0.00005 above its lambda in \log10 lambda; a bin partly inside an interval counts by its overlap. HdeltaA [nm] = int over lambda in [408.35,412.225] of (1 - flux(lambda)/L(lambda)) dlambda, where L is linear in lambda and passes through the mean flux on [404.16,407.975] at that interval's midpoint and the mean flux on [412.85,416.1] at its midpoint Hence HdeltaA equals 0.42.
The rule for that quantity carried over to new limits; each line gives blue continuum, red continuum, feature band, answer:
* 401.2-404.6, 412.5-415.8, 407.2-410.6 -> 0.372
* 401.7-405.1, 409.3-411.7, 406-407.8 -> -0.097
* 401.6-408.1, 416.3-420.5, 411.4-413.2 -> 0.061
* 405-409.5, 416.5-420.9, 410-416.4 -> 0.251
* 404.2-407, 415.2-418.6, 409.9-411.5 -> 0.299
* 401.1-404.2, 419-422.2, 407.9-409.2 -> 0.036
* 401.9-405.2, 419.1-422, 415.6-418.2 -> -0.039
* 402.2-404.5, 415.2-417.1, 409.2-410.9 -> 0.359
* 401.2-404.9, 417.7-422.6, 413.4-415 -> 0.005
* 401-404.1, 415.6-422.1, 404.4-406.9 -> 0.011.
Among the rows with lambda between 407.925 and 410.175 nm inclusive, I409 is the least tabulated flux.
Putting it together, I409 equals 5.633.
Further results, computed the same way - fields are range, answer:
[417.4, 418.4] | 13.6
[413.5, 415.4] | 13.56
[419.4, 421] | 13.58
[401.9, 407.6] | 13.31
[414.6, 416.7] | 13.66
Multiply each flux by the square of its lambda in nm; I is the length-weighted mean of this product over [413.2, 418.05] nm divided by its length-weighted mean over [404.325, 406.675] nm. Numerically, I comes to 1.05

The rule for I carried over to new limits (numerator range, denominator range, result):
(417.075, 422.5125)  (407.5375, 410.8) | 1.19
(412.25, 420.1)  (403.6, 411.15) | 1.10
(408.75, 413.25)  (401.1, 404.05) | 0.93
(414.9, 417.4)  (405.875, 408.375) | 1.08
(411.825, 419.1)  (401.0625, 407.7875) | 1.05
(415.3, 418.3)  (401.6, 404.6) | 1.07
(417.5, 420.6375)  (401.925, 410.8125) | 1.11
